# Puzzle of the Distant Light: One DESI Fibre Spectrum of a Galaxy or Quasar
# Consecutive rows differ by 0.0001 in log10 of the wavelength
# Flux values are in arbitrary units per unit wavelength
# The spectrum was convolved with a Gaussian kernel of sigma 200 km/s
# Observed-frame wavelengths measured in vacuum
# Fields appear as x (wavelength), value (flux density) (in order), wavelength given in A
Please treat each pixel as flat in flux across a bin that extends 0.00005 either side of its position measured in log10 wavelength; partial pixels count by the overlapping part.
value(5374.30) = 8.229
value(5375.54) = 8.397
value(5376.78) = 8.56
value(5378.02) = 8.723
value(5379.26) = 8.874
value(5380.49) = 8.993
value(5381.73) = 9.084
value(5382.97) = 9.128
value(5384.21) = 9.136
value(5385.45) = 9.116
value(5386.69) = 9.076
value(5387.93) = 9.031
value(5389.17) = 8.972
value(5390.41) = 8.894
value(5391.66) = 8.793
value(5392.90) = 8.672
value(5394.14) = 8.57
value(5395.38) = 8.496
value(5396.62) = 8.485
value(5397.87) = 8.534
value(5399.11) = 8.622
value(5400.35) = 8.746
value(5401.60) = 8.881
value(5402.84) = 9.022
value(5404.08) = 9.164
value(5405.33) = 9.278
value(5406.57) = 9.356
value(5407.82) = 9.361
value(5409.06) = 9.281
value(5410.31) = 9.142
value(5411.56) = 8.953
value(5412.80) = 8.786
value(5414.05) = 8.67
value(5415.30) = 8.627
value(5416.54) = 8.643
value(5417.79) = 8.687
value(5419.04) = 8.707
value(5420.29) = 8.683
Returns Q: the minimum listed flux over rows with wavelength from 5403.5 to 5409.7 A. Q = 9.164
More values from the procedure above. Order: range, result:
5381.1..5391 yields 8.894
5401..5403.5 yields 8.881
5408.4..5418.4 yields 8.627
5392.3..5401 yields 8.485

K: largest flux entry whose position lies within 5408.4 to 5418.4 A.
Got 9.281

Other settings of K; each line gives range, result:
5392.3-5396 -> 8.672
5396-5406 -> 9.278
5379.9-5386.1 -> 9.136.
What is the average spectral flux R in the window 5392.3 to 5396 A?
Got 8.59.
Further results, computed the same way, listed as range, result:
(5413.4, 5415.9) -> 8.63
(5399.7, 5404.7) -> 8.96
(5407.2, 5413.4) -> 9.11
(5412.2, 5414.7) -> 8.7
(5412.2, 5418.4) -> 8.68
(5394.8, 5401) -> 8.57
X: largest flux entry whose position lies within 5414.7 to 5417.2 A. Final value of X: 8.643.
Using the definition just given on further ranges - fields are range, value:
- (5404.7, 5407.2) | 9.356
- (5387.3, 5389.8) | 9.031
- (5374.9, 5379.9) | 8.874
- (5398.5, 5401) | 8.746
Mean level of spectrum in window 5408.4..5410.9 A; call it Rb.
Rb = 9.22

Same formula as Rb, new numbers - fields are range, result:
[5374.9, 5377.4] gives 8.46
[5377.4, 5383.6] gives 8.97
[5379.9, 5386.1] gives 9.09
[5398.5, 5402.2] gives 8.74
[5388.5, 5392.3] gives 8.87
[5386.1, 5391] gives 9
